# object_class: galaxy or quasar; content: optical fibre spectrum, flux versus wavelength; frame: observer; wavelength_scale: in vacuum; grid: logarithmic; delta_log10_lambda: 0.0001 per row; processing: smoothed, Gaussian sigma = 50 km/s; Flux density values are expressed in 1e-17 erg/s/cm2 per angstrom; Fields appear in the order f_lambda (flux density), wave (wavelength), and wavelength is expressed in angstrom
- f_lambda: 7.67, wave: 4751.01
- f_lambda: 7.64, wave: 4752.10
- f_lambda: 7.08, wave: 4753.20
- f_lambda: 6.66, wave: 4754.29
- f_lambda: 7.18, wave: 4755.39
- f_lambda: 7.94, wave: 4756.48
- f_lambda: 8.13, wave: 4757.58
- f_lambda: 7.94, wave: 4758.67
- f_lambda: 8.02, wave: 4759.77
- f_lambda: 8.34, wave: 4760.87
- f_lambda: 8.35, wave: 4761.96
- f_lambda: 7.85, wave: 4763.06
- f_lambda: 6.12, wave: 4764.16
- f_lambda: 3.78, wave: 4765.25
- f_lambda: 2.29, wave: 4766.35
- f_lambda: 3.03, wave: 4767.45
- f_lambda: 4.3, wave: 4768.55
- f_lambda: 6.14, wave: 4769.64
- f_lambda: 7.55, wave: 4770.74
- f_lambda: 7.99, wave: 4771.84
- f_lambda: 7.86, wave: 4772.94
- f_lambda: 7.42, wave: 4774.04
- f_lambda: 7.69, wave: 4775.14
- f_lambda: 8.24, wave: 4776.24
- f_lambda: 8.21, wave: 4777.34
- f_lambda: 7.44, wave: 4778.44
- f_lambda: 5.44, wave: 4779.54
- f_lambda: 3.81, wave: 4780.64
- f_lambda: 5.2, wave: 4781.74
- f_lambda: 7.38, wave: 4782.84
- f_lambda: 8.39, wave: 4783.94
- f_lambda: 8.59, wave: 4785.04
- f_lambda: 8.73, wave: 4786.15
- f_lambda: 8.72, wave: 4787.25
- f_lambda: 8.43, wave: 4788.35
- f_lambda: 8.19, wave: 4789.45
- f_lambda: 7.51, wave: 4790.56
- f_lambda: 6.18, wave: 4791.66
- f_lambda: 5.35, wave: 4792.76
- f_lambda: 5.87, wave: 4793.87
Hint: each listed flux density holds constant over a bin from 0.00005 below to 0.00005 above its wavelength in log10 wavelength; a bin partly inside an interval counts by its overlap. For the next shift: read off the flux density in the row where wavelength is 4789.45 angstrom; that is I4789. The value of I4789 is 8.19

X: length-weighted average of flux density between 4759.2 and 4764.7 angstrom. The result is 7.73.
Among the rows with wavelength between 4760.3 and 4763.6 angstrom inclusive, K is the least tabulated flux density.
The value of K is 7.85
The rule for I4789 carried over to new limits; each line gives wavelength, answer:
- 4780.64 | 3.81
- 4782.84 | 7.38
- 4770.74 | 7.55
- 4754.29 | 6.66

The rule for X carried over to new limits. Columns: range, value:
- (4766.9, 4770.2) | 4.5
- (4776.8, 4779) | 7.81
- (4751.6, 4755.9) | 7.12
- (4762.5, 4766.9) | 5.01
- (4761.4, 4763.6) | 8.11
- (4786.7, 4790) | 8.46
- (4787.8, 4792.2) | 7.58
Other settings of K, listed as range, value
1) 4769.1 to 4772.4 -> 6.14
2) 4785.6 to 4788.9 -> 8.43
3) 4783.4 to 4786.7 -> 8.39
